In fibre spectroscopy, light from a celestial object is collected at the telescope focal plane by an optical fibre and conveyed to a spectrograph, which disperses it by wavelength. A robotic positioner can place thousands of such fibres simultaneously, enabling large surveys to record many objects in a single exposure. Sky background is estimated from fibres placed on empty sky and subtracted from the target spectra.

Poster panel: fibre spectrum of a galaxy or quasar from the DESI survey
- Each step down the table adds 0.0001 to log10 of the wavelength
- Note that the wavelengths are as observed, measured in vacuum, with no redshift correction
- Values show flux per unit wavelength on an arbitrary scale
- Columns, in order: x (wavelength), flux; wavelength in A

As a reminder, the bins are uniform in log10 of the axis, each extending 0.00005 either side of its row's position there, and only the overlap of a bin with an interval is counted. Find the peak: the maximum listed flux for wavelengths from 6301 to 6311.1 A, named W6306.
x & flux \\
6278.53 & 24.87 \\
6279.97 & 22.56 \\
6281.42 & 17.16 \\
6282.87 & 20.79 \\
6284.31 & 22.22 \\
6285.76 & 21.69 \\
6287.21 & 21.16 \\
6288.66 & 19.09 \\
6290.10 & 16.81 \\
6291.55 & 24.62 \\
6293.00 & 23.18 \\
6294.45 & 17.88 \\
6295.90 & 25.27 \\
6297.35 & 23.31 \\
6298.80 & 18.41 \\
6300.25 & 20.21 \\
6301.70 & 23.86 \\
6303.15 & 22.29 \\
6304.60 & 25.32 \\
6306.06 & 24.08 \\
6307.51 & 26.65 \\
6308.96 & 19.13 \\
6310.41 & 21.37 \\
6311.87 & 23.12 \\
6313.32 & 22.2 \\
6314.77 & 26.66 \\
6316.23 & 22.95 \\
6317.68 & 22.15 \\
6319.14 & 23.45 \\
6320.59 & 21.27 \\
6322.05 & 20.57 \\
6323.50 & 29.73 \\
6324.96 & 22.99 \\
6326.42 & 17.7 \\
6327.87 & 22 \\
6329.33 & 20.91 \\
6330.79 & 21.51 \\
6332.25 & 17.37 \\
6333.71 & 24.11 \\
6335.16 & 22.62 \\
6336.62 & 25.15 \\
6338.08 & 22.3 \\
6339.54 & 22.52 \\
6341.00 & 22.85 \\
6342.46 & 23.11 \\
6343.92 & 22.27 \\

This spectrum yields 26.65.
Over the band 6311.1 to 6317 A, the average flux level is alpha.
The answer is 23.7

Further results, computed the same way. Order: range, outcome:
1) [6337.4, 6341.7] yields 22.6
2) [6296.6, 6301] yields 20.7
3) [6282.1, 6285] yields 21.5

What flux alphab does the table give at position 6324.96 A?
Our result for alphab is 22.99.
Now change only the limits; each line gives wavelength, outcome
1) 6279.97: 22.56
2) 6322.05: 20.57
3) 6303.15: 22.29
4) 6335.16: 22.62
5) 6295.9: 25.27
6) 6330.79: 21.51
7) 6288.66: 19.09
